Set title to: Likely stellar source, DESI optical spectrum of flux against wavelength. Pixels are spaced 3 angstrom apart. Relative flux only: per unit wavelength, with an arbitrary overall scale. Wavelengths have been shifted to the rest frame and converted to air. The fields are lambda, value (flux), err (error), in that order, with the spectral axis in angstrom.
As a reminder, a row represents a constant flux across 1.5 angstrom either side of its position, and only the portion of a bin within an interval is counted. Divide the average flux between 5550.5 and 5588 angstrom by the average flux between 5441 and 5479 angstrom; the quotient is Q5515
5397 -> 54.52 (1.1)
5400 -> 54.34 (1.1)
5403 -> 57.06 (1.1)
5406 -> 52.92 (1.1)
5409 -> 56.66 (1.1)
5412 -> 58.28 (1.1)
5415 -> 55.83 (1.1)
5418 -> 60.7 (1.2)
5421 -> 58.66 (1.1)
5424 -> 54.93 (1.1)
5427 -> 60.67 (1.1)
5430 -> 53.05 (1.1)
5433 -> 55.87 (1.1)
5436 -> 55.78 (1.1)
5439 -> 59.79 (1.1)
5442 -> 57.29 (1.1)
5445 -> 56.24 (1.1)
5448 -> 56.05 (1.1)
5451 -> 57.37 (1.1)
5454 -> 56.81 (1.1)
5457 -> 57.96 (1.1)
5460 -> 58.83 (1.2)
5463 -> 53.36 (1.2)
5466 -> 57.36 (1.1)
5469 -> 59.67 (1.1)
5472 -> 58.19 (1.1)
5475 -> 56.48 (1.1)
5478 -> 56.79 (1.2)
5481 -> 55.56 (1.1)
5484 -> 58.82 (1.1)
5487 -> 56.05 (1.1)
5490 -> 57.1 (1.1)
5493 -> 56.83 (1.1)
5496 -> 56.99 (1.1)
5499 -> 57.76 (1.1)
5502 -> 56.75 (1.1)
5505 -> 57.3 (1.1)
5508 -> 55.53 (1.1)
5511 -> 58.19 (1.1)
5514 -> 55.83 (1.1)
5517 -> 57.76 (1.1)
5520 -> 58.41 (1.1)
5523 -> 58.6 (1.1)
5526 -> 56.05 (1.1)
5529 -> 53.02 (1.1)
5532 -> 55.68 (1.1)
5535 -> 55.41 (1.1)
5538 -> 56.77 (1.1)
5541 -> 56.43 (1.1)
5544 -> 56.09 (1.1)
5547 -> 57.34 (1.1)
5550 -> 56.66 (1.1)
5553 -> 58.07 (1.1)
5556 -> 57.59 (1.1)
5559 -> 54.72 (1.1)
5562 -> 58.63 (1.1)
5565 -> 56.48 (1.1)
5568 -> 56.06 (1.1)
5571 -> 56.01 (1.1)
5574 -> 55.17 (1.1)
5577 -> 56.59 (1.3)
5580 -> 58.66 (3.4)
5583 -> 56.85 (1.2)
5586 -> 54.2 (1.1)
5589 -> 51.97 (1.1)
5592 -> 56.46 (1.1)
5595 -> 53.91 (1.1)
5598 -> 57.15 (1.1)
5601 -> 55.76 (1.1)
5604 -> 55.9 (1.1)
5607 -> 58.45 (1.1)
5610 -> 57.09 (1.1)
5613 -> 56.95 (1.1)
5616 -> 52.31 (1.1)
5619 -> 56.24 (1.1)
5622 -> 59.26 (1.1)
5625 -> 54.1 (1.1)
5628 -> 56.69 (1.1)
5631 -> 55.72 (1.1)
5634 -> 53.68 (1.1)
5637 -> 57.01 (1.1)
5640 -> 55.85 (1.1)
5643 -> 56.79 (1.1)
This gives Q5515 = 0.99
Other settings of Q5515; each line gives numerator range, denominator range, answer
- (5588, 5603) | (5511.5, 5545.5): 0.98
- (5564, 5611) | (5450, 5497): 0.98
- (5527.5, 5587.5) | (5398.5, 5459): 0.99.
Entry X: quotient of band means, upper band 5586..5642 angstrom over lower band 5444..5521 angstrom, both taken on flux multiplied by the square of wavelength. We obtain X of 1.02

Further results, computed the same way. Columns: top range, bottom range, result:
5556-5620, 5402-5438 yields 1.05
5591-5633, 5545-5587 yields 1.01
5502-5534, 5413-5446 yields 1.02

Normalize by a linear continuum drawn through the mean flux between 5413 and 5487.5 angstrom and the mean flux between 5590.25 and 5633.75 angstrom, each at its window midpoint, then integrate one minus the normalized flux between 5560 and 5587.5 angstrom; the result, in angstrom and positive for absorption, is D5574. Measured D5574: -0.1 angstrom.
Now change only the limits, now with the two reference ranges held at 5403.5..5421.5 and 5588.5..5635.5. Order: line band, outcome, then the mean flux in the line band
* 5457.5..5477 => -0.21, 57.3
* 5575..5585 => -0.19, 57.1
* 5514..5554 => -0.20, 56.6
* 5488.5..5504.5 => -0.16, 57.1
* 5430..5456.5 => 0.08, 56.7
